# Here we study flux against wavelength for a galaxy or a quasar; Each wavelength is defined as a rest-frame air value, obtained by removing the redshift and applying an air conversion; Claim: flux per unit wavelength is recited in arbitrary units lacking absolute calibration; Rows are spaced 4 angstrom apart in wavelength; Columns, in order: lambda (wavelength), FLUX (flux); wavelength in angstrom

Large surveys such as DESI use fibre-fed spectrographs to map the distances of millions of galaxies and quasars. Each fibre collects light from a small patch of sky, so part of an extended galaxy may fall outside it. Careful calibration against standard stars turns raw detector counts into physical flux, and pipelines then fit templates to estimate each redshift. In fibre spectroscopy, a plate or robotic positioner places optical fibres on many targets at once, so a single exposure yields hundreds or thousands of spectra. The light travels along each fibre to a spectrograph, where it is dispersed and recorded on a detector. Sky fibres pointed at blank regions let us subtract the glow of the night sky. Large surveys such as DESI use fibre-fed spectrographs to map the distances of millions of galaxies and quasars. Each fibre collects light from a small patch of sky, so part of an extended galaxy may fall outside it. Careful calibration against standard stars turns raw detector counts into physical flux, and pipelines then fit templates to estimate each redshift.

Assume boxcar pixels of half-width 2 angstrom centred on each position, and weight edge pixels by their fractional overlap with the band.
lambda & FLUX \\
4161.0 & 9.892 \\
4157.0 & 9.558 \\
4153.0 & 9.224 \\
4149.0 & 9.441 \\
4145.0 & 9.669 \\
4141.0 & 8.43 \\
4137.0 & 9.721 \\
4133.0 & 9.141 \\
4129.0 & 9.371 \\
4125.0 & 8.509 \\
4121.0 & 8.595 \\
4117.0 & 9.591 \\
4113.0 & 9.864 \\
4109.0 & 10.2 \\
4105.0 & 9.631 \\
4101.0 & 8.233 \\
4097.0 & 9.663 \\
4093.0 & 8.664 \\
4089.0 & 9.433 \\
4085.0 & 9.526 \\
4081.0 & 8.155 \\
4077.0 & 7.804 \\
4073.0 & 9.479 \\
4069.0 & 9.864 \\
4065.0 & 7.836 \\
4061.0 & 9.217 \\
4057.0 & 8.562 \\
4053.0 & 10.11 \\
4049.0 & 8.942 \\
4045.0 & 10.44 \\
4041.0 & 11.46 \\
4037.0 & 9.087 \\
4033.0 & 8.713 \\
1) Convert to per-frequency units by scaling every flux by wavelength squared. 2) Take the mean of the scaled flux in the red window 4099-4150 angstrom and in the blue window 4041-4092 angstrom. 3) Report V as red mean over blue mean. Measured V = 1.04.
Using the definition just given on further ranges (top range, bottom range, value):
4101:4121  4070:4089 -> 1.09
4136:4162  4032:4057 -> 1.01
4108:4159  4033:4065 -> 1.02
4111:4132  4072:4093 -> 1.06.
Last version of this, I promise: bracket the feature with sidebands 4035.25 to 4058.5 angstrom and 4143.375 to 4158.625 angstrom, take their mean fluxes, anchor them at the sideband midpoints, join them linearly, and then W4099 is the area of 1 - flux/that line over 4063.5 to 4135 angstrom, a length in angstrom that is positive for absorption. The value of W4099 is 4.0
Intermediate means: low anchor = 9.8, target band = 9.1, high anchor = 9.47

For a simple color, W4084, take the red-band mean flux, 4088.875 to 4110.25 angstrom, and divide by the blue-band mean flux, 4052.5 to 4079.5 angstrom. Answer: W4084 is 1.0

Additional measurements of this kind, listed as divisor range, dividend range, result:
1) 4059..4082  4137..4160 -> 1.07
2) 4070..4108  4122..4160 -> 1.02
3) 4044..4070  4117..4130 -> 0.97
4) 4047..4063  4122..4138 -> 0.99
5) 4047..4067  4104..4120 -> 1.09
